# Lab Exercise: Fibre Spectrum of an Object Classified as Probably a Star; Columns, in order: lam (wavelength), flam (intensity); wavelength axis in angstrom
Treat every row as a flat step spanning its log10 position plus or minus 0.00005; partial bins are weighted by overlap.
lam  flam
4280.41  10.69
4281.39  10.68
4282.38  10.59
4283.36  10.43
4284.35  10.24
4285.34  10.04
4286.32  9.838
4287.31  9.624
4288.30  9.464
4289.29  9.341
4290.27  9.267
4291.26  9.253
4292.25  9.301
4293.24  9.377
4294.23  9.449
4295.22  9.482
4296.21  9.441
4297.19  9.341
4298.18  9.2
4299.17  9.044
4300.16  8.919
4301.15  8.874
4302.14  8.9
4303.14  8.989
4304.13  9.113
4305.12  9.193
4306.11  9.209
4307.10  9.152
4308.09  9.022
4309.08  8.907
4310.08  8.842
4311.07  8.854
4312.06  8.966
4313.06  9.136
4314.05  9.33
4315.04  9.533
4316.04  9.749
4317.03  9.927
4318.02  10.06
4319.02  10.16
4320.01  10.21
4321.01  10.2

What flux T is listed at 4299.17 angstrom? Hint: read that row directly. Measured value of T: 9.044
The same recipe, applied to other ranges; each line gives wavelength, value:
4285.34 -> 10.04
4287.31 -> 9.624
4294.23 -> 9.449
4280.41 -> 10.69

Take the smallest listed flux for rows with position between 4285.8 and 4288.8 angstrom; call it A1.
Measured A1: 9.464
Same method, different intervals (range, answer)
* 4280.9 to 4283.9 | 10.43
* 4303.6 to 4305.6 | 9.113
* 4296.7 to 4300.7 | 8.919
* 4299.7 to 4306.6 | 8.874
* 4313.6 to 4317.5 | 9.33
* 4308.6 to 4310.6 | 8.842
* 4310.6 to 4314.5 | 8.854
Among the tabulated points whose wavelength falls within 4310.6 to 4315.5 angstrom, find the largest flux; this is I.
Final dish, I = 9.533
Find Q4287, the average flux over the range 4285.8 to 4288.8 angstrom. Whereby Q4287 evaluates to 9.64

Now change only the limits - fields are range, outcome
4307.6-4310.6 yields 8.91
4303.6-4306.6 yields 9.18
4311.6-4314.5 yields 9.13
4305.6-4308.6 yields 9.15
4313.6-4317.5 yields 9.64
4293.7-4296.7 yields 9.46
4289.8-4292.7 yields 9.26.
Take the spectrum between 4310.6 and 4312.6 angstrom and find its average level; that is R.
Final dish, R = 8.9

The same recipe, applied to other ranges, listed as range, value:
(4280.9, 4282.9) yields 10.7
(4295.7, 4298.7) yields 9.35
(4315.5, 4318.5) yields 9.91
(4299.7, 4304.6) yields 8.94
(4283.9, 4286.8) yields 10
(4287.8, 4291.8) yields 9.33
